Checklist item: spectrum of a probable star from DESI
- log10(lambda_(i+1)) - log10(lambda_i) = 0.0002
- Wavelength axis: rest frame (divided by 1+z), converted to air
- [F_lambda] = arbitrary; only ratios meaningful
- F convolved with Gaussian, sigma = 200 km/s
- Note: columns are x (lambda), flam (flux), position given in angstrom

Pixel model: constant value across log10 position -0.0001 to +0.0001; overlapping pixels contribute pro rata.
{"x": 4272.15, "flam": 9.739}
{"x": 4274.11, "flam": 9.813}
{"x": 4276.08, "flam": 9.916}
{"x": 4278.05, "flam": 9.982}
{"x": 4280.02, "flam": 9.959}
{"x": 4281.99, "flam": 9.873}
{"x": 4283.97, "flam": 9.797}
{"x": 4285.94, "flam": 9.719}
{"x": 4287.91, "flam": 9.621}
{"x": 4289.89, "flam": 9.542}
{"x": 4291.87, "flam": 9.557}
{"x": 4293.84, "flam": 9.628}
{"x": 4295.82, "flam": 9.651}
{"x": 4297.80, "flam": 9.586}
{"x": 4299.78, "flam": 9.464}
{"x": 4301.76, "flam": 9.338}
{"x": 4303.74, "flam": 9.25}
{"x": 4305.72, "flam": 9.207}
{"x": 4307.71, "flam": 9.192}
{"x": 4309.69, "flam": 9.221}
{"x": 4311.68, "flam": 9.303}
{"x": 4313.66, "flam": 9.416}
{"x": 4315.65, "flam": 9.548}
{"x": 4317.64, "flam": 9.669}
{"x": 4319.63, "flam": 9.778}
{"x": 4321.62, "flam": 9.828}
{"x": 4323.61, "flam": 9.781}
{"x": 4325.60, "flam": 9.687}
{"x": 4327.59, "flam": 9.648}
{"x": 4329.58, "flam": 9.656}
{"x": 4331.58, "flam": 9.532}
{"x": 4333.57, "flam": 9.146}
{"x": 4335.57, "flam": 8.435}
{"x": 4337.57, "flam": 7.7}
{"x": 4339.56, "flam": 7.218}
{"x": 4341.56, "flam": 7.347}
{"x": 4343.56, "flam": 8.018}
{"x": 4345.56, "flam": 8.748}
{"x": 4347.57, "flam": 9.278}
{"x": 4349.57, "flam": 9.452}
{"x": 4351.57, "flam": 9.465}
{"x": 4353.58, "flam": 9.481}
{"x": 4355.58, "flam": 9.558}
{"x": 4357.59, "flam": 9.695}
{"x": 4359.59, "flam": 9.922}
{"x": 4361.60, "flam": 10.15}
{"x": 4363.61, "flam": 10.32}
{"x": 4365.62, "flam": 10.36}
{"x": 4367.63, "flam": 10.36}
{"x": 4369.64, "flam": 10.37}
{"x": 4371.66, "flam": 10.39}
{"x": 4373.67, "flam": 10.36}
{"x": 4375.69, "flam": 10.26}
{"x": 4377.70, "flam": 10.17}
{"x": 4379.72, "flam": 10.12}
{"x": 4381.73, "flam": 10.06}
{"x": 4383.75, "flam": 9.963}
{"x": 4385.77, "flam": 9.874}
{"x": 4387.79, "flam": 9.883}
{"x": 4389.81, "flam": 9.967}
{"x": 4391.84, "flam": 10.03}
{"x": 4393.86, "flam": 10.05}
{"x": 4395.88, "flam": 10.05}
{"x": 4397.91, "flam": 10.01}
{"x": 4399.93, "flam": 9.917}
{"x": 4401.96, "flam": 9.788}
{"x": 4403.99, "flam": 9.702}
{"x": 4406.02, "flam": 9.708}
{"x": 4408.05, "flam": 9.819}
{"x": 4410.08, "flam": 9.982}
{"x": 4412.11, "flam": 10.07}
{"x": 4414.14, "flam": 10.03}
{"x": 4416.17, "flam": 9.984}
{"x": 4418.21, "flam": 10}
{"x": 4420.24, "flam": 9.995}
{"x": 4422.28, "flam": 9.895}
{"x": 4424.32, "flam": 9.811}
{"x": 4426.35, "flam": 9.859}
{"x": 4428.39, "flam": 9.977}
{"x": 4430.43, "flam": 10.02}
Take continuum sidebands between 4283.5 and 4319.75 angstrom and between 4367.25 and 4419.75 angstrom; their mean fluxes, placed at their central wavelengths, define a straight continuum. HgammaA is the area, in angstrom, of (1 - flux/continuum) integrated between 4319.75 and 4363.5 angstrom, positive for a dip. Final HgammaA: 2.50 angstrom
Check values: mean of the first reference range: 9.49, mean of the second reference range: 10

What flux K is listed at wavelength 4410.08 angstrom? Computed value 9.982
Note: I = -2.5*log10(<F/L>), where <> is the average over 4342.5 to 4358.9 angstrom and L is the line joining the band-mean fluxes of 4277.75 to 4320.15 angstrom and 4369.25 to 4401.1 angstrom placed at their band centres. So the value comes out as 0.07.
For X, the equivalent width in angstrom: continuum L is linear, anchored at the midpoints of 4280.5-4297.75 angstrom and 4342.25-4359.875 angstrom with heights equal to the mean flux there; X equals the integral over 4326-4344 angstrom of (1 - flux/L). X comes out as 1.5 angstrom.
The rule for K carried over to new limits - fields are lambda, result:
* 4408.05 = 9.819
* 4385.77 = 9.874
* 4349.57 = 9.452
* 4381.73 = 10.06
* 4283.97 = 9.797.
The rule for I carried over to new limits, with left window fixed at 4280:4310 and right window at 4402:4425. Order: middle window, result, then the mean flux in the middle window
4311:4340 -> 0.04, 9.26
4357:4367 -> -0.04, 10.1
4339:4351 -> 0.15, 8.42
